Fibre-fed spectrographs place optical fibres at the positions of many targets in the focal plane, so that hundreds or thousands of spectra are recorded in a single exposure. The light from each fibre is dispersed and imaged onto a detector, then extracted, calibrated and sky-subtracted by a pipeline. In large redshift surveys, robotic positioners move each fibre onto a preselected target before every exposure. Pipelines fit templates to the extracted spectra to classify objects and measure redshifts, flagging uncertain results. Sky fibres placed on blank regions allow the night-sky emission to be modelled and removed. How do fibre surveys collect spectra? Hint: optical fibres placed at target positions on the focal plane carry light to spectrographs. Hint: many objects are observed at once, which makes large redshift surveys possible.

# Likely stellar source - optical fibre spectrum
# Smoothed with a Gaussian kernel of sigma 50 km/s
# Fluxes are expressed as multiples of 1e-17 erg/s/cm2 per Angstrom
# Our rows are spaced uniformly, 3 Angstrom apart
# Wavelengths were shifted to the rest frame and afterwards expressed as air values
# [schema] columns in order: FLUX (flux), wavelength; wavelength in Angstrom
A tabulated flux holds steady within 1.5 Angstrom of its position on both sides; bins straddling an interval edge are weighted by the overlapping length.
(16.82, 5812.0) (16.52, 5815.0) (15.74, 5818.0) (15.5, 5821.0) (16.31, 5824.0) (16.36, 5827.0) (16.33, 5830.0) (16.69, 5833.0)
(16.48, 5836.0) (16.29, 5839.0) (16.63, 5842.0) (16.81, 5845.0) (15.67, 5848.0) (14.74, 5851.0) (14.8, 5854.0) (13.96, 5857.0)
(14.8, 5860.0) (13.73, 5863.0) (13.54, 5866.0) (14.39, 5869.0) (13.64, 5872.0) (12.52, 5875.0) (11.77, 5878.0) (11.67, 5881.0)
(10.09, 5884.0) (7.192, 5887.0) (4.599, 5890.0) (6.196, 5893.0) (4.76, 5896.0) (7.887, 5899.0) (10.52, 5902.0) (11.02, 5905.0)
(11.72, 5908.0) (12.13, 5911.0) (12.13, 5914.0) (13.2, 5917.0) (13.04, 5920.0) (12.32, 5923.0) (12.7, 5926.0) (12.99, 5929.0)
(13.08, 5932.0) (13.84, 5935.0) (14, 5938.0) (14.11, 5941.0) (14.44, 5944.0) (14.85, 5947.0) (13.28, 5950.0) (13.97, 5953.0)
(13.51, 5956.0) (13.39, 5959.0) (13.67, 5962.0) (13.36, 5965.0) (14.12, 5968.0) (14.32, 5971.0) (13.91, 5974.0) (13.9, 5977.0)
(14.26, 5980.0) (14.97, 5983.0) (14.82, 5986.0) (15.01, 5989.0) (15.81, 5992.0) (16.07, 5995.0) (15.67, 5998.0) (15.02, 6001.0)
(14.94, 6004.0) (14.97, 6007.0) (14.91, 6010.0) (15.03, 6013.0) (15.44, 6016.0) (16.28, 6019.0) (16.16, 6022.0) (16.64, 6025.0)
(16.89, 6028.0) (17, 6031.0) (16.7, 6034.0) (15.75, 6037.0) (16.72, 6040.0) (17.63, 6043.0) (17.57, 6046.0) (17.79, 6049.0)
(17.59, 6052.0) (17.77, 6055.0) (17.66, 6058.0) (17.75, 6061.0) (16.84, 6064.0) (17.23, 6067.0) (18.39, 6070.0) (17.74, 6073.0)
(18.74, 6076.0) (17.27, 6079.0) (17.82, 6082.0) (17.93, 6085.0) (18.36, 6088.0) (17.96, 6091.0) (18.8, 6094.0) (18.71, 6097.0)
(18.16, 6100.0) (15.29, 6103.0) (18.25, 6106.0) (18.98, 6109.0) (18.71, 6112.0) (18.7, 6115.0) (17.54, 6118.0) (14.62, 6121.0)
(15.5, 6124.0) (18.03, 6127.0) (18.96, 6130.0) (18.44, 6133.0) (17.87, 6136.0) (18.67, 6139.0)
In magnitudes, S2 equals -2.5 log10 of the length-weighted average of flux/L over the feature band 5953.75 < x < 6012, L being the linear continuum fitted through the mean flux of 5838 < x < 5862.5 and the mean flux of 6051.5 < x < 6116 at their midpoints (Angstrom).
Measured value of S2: 0.16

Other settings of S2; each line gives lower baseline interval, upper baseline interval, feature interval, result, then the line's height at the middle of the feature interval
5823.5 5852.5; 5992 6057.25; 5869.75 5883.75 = 0.30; 16.2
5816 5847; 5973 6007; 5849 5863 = 0.11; 16.1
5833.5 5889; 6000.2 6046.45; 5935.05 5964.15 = 0.09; 15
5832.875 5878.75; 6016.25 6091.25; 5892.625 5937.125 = 0.34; 15.5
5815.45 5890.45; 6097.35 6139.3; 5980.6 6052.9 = 0.02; 16.3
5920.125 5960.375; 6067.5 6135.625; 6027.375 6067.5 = -0.05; 16.4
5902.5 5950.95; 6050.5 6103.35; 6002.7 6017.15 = 0.04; 15.7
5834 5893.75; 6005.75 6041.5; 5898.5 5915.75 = 0.24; 13.9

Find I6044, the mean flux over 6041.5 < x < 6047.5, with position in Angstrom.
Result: 17.6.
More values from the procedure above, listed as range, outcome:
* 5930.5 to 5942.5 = 13.8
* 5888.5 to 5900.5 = 5.86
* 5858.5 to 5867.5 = 14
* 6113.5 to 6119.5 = 18.1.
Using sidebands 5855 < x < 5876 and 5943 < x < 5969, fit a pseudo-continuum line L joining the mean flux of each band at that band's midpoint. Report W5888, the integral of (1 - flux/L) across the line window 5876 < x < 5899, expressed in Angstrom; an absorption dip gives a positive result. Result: 9.5 Angstrom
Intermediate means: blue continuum 13.9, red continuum 13.8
